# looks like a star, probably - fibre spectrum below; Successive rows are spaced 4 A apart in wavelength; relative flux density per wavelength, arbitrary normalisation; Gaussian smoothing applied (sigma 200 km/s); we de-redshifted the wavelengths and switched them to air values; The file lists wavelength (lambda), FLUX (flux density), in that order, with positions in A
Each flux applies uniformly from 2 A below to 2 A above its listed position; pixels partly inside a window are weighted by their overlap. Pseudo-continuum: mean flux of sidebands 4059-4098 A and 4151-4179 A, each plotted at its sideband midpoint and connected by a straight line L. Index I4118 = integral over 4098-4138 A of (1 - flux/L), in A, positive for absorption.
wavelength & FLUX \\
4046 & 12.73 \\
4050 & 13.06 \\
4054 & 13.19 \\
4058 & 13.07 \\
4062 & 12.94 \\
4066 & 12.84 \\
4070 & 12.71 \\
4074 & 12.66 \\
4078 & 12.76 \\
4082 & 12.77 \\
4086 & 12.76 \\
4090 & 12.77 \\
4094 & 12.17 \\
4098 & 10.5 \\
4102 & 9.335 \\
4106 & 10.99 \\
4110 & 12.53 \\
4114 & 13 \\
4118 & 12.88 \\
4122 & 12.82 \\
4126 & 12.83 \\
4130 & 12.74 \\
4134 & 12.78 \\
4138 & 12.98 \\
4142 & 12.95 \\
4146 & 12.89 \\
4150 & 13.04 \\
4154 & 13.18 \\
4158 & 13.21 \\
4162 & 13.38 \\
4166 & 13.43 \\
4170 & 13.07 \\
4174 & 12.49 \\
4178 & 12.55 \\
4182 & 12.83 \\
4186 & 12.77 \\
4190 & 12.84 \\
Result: 2.04 A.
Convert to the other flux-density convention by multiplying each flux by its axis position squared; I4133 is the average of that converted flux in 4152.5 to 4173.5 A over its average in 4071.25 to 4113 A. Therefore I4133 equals 1.1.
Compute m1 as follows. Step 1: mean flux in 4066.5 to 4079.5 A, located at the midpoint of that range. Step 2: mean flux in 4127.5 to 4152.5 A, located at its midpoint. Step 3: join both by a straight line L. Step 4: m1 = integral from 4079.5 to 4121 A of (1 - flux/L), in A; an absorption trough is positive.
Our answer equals 2.6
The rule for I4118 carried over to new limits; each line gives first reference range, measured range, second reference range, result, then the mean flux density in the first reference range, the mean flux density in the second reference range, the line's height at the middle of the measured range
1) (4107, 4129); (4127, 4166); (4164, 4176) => -0.5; 12.7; 13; 12.9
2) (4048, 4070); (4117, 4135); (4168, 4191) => 0.1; 13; 12.8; 12.9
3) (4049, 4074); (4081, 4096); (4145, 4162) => 0.4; 12.9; 13.1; 13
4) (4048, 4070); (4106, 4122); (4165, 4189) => 0.4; 13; 12.8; 12.9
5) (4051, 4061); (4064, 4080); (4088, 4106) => -0.5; 13.1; 11.2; 12.3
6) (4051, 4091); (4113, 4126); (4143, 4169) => 0.2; 12.9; 13.2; 13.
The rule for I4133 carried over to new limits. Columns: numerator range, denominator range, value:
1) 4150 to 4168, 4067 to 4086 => 1.08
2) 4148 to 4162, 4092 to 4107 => 1.26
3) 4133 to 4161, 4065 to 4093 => 1.06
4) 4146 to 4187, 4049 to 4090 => 1.06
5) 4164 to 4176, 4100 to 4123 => 1.12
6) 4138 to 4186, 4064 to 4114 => 1.11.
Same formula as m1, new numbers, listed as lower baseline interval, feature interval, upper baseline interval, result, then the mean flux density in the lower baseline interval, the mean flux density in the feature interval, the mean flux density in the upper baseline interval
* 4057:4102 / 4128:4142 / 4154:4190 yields -0.1 A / 12.4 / 12.8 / 13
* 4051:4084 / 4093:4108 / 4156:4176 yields 2.7 A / 12.9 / 10.7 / 13.1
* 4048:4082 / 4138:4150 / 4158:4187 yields 0.0 A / 12.9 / 13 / 13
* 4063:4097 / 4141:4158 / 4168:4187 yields -0.4 A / 12.6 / 13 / 12.7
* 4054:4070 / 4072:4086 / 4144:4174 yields 0.3 A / 13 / 12.7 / 13.1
